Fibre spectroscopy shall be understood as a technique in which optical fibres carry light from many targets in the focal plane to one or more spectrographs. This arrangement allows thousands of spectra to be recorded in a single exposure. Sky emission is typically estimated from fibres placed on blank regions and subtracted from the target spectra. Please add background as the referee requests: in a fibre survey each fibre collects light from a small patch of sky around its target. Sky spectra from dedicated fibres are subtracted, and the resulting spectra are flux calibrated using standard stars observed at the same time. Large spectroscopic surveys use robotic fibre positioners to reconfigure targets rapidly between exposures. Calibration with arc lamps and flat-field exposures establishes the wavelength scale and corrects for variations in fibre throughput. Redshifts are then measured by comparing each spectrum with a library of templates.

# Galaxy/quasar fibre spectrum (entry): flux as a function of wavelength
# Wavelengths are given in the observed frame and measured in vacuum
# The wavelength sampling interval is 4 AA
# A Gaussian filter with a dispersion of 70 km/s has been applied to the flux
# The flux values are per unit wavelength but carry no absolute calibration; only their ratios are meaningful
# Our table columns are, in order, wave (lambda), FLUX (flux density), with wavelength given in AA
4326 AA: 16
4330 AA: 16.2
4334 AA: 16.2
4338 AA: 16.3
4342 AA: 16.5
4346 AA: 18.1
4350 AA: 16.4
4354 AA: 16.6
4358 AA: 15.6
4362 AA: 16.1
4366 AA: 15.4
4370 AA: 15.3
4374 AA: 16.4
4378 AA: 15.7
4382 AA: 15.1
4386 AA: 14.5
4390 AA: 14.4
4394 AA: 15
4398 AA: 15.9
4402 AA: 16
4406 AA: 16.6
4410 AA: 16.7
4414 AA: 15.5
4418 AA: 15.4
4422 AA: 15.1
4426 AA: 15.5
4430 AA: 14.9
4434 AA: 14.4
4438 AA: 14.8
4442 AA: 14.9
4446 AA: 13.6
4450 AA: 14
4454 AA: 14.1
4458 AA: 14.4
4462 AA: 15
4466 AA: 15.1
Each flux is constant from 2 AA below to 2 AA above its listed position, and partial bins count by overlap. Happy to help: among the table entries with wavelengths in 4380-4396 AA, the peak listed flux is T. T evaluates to 15.1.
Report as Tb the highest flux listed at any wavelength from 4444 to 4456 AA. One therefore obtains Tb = 14.1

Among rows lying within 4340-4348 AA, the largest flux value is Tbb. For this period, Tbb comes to 18.1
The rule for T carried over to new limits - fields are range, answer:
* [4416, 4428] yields 15.5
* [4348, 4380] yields 16.6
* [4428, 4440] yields 14.9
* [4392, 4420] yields 16.7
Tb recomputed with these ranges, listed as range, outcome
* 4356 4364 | 16.1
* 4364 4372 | 15.4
